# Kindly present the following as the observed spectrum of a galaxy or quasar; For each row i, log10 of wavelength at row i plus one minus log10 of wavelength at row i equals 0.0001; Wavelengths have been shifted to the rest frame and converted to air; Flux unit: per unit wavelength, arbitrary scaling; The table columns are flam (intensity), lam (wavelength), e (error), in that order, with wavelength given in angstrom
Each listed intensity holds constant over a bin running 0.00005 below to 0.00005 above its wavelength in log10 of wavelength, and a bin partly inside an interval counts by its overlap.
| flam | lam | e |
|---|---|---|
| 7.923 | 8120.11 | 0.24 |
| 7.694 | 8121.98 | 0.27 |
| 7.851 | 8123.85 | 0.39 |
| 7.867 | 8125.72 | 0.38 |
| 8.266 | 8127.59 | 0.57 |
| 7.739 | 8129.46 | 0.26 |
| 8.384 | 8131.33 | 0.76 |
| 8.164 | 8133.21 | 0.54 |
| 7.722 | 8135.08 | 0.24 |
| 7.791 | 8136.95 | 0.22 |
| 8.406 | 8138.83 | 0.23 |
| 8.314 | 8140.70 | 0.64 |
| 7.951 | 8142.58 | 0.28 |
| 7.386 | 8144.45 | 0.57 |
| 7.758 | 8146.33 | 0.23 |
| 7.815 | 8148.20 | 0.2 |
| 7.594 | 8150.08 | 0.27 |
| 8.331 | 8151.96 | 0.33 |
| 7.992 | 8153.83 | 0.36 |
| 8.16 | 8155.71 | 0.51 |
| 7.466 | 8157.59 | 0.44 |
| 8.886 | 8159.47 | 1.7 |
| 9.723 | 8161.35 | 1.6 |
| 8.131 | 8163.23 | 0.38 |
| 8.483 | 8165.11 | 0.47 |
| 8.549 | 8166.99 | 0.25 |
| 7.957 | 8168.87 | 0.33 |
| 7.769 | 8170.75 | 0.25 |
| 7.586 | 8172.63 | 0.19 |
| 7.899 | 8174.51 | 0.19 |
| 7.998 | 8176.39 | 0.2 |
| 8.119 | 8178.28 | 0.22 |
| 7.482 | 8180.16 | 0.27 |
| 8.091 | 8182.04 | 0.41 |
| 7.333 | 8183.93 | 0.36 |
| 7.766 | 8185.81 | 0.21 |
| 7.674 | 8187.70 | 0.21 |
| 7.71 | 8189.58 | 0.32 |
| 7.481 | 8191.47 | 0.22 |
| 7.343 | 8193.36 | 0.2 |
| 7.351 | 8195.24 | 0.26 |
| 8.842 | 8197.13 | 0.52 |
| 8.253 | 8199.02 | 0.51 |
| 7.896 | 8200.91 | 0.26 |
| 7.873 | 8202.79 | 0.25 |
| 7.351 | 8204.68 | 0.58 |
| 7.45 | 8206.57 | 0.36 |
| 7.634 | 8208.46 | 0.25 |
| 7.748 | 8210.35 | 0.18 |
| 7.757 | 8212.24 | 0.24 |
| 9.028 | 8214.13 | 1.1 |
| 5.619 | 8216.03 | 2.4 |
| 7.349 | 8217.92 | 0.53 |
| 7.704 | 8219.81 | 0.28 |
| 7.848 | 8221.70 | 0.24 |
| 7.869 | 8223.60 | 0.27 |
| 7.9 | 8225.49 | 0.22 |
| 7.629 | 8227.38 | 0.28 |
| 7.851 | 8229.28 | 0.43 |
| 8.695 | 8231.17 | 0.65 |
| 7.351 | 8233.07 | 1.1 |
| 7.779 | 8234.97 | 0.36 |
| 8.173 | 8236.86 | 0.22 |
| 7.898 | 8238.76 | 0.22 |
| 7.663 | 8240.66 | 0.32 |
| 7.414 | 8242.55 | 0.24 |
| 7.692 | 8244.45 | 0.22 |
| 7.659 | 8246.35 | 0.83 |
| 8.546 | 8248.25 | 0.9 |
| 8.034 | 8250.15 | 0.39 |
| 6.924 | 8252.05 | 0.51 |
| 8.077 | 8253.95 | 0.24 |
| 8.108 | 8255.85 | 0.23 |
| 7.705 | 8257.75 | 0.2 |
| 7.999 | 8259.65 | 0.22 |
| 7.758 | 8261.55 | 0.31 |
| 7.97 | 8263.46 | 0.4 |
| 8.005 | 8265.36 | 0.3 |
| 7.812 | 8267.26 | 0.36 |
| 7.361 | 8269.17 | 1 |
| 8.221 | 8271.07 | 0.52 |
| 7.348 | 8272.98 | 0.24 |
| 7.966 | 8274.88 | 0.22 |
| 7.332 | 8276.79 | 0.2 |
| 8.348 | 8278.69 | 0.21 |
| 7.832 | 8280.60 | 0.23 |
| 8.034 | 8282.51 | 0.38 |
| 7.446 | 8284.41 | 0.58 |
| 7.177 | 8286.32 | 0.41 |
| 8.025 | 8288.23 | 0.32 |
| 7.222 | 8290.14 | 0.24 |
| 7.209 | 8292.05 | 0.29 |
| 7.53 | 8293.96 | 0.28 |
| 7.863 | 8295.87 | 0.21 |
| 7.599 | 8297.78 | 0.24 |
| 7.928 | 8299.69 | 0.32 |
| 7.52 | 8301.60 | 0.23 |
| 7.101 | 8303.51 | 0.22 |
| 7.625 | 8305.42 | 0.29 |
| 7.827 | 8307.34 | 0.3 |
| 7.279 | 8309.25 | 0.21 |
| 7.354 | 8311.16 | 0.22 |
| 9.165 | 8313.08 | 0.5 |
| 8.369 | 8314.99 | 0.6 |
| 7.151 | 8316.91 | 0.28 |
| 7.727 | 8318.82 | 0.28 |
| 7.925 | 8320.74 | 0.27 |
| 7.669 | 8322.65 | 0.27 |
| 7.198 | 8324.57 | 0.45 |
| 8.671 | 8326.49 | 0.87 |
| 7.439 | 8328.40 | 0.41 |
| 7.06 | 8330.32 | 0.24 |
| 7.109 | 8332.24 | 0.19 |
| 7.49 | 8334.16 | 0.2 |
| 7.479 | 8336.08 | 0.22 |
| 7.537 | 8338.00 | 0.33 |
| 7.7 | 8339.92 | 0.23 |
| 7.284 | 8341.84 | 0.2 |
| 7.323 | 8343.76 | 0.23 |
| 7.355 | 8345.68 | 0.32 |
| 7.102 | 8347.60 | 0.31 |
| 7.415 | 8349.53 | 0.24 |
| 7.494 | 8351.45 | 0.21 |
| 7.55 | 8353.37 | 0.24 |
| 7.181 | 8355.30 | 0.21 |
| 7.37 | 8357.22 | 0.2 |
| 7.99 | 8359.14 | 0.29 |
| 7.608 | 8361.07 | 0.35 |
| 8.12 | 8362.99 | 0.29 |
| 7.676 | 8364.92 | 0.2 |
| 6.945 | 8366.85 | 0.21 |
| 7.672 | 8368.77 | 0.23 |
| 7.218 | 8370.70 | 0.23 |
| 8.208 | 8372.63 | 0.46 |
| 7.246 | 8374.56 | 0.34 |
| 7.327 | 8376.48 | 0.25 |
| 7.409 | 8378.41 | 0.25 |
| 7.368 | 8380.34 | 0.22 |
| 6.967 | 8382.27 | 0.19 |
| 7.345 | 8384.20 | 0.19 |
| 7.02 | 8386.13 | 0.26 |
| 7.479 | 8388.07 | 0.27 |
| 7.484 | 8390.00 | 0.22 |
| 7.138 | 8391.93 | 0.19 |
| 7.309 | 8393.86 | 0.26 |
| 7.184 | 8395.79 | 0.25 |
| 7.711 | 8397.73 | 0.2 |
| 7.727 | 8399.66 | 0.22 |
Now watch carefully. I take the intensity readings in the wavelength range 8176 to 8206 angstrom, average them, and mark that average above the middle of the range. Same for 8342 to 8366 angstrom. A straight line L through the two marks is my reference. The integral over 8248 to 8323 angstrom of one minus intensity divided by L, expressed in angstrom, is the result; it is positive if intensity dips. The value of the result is -1.2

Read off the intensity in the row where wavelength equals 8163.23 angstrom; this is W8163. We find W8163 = 8.131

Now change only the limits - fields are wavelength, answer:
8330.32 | 7.06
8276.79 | 7.332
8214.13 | 9.028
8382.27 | 6.967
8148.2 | 7.815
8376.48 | 7.327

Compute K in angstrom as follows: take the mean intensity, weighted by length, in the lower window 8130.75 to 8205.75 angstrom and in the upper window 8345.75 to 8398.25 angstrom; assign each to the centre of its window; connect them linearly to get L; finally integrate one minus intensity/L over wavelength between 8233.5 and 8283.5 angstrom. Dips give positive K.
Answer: -0.7 angstrom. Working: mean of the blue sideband 7.97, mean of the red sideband 7.42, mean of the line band 7.83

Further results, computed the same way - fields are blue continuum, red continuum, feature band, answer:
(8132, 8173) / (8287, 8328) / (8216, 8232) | 0.41 angstrom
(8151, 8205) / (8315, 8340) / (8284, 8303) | 0.31 angstrom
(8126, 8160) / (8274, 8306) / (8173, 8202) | 0.27 angstrom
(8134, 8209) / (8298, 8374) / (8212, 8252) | 0.21 angstrom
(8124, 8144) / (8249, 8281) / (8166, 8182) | 0.08 angstrom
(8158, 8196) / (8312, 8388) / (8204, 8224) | 0.76 angstrom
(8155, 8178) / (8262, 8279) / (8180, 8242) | 2.26 angstrom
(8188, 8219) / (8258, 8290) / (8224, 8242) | -0.37 angstrom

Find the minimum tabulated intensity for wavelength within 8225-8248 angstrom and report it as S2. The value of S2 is 7.351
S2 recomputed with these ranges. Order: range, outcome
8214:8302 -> 5.619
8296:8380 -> 6.945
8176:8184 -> 7.333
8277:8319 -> 7.101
